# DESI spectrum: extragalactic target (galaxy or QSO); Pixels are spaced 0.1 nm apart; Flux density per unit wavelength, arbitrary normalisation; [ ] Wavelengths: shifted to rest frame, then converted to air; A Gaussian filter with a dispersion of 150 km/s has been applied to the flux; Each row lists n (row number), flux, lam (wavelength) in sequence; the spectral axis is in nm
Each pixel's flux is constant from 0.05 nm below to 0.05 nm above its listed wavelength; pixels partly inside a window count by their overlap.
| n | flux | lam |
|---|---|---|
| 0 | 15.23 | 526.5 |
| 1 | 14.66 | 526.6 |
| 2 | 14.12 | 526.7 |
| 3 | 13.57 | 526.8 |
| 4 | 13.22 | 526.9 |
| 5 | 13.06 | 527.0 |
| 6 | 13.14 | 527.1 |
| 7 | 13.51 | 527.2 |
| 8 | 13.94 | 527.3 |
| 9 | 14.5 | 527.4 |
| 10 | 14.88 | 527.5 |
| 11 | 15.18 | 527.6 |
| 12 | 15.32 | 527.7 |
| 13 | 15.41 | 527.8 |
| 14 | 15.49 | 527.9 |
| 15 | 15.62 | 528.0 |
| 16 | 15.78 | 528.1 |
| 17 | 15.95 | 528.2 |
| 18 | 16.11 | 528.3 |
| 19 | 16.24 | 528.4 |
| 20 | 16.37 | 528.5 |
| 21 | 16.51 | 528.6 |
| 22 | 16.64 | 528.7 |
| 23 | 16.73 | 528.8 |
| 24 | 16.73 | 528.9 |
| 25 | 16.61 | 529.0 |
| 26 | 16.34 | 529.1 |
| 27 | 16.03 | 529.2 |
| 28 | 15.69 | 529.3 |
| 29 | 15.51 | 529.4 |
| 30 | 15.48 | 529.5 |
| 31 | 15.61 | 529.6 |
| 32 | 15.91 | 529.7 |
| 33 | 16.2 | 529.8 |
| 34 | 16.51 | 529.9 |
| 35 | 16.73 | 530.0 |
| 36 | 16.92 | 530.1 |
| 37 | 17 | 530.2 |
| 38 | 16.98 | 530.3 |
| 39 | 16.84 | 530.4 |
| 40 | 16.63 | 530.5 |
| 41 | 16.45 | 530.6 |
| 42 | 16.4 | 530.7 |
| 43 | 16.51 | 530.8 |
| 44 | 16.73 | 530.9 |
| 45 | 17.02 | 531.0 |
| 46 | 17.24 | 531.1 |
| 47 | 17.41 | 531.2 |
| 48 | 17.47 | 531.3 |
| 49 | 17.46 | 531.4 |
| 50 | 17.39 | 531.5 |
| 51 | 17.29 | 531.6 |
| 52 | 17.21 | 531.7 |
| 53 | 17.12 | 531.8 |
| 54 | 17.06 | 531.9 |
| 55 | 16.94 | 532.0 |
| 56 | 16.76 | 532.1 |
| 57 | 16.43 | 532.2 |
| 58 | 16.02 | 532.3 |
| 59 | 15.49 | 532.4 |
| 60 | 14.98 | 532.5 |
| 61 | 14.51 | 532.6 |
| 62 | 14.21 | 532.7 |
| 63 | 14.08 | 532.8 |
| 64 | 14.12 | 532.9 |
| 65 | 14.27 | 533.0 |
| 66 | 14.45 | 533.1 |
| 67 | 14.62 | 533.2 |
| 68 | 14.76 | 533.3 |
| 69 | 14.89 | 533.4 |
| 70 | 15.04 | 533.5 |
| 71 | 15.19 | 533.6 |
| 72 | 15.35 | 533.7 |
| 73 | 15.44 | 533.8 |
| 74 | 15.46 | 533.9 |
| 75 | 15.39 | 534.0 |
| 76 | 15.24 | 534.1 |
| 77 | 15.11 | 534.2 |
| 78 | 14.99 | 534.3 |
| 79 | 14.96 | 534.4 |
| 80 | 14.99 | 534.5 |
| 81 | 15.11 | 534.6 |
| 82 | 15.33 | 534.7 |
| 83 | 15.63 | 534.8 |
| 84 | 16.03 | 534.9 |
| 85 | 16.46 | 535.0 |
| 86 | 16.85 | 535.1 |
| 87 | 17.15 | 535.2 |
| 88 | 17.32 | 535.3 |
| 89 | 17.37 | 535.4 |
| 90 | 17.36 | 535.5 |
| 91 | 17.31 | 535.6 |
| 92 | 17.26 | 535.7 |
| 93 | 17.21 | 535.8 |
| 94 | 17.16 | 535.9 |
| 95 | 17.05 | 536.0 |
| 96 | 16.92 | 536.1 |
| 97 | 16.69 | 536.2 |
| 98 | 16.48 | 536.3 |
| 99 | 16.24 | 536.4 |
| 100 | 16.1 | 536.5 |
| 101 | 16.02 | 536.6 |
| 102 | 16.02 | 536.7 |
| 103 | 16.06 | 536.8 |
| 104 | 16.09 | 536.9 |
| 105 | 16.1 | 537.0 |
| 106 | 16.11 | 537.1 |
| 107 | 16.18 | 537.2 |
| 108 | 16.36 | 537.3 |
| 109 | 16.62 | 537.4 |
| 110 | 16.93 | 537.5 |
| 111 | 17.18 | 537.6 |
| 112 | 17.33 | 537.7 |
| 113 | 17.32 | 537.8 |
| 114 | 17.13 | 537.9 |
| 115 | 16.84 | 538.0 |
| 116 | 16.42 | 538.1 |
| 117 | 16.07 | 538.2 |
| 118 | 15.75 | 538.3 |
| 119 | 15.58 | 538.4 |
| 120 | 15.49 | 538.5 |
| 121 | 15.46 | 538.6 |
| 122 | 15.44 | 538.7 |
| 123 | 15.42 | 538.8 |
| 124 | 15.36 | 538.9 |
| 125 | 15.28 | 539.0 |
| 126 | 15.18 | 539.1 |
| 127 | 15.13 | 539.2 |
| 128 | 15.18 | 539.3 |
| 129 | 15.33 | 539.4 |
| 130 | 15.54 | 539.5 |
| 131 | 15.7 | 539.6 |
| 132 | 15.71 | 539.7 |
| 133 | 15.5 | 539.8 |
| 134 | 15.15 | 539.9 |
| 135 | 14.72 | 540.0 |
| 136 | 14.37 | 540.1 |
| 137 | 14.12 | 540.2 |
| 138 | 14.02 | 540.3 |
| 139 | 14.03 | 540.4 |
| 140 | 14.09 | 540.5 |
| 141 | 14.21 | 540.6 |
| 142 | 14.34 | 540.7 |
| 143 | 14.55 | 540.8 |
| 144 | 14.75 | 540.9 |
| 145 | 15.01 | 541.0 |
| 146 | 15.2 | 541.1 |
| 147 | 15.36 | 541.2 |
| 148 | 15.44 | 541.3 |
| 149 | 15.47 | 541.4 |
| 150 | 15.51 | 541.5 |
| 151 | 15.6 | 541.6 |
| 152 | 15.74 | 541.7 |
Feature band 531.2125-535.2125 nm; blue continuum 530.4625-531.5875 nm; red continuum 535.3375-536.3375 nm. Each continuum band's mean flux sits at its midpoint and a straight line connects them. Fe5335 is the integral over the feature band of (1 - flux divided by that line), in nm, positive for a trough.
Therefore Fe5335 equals 0.32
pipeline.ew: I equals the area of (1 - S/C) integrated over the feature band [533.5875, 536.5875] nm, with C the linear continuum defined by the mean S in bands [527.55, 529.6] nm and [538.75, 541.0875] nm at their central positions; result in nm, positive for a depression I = -0.16 nm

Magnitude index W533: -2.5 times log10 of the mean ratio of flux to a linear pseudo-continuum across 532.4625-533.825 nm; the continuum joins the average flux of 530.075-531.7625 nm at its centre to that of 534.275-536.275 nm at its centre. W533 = 0.14 mag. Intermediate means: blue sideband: 17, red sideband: 16.5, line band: 14.7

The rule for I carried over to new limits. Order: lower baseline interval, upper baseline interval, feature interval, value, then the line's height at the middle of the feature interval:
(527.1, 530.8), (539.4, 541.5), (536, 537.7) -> -0.14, 15.2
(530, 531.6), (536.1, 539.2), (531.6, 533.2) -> 0.11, 16.8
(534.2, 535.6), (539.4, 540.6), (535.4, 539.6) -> -0.22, 15.5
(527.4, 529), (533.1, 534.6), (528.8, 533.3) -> -0.21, 15.5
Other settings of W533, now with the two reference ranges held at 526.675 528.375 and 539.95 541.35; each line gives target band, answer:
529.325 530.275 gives -0.11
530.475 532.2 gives -0.16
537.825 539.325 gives -0.08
